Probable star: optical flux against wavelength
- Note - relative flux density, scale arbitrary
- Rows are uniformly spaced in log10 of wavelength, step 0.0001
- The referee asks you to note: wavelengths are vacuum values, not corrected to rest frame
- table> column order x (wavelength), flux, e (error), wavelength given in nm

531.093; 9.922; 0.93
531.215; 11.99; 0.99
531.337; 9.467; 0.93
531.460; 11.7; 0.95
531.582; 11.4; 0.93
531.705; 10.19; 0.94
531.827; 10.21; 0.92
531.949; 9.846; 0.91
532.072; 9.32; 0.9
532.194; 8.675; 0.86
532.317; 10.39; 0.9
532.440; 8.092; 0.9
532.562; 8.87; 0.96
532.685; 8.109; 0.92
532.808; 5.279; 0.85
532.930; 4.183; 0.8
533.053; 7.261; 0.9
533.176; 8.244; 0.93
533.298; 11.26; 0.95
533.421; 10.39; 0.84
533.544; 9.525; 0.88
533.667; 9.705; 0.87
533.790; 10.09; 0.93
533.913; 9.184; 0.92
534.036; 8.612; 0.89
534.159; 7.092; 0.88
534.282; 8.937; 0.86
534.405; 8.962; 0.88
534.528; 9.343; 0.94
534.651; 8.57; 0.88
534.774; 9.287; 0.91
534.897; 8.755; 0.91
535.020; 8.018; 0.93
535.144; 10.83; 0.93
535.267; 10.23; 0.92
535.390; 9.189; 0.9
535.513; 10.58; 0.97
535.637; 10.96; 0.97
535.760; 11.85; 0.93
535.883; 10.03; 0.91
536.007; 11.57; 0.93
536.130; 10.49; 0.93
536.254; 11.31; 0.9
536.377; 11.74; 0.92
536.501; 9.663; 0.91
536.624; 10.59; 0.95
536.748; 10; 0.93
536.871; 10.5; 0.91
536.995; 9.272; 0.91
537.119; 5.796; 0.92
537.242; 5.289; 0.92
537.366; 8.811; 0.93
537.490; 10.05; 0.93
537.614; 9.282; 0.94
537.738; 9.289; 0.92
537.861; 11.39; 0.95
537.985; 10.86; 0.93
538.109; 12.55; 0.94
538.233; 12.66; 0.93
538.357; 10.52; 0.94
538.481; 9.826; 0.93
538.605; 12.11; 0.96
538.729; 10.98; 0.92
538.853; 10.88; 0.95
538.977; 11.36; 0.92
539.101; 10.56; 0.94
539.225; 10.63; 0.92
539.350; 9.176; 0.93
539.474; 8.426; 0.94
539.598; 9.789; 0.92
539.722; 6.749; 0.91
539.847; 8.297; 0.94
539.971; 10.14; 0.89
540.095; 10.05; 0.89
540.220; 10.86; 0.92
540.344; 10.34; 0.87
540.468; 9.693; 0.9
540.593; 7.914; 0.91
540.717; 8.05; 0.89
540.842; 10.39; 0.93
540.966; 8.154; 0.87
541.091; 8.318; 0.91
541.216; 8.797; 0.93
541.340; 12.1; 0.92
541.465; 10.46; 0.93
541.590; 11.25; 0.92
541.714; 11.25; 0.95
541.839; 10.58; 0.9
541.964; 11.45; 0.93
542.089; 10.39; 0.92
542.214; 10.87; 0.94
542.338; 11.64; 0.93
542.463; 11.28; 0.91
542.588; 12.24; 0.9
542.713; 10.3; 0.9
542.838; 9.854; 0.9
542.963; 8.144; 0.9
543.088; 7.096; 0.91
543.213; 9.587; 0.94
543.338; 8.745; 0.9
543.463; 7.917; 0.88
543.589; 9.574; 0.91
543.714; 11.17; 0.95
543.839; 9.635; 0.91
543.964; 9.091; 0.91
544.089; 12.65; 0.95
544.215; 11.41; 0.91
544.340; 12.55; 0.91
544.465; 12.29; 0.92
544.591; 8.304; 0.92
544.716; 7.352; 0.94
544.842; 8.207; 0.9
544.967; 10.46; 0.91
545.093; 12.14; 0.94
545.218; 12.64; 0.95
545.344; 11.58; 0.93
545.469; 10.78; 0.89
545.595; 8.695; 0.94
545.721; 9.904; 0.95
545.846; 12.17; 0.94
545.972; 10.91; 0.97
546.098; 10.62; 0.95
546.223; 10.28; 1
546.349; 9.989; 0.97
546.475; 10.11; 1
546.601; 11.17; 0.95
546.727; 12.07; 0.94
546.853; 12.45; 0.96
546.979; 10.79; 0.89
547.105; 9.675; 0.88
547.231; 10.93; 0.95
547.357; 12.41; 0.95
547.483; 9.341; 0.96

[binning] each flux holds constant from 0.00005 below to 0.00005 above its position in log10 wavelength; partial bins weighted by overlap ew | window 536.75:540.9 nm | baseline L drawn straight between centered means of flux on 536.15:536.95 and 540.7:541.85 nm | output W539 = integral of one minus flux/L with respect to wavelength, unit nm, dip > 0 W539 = 0.21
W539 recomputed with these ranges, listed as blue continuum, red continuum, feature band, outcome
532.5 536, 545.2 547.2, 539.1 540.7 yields 0.09 nm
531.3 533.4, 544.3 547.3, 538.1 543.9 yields 0.01 nm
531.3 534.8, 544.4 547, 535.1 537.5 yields -0.13 nm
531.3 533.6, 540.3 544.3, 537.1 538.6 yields -0.05 nm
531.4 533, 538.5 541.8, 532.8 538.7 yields -0.17 nm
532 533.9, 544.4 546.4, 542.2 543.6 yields 0.04 nm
